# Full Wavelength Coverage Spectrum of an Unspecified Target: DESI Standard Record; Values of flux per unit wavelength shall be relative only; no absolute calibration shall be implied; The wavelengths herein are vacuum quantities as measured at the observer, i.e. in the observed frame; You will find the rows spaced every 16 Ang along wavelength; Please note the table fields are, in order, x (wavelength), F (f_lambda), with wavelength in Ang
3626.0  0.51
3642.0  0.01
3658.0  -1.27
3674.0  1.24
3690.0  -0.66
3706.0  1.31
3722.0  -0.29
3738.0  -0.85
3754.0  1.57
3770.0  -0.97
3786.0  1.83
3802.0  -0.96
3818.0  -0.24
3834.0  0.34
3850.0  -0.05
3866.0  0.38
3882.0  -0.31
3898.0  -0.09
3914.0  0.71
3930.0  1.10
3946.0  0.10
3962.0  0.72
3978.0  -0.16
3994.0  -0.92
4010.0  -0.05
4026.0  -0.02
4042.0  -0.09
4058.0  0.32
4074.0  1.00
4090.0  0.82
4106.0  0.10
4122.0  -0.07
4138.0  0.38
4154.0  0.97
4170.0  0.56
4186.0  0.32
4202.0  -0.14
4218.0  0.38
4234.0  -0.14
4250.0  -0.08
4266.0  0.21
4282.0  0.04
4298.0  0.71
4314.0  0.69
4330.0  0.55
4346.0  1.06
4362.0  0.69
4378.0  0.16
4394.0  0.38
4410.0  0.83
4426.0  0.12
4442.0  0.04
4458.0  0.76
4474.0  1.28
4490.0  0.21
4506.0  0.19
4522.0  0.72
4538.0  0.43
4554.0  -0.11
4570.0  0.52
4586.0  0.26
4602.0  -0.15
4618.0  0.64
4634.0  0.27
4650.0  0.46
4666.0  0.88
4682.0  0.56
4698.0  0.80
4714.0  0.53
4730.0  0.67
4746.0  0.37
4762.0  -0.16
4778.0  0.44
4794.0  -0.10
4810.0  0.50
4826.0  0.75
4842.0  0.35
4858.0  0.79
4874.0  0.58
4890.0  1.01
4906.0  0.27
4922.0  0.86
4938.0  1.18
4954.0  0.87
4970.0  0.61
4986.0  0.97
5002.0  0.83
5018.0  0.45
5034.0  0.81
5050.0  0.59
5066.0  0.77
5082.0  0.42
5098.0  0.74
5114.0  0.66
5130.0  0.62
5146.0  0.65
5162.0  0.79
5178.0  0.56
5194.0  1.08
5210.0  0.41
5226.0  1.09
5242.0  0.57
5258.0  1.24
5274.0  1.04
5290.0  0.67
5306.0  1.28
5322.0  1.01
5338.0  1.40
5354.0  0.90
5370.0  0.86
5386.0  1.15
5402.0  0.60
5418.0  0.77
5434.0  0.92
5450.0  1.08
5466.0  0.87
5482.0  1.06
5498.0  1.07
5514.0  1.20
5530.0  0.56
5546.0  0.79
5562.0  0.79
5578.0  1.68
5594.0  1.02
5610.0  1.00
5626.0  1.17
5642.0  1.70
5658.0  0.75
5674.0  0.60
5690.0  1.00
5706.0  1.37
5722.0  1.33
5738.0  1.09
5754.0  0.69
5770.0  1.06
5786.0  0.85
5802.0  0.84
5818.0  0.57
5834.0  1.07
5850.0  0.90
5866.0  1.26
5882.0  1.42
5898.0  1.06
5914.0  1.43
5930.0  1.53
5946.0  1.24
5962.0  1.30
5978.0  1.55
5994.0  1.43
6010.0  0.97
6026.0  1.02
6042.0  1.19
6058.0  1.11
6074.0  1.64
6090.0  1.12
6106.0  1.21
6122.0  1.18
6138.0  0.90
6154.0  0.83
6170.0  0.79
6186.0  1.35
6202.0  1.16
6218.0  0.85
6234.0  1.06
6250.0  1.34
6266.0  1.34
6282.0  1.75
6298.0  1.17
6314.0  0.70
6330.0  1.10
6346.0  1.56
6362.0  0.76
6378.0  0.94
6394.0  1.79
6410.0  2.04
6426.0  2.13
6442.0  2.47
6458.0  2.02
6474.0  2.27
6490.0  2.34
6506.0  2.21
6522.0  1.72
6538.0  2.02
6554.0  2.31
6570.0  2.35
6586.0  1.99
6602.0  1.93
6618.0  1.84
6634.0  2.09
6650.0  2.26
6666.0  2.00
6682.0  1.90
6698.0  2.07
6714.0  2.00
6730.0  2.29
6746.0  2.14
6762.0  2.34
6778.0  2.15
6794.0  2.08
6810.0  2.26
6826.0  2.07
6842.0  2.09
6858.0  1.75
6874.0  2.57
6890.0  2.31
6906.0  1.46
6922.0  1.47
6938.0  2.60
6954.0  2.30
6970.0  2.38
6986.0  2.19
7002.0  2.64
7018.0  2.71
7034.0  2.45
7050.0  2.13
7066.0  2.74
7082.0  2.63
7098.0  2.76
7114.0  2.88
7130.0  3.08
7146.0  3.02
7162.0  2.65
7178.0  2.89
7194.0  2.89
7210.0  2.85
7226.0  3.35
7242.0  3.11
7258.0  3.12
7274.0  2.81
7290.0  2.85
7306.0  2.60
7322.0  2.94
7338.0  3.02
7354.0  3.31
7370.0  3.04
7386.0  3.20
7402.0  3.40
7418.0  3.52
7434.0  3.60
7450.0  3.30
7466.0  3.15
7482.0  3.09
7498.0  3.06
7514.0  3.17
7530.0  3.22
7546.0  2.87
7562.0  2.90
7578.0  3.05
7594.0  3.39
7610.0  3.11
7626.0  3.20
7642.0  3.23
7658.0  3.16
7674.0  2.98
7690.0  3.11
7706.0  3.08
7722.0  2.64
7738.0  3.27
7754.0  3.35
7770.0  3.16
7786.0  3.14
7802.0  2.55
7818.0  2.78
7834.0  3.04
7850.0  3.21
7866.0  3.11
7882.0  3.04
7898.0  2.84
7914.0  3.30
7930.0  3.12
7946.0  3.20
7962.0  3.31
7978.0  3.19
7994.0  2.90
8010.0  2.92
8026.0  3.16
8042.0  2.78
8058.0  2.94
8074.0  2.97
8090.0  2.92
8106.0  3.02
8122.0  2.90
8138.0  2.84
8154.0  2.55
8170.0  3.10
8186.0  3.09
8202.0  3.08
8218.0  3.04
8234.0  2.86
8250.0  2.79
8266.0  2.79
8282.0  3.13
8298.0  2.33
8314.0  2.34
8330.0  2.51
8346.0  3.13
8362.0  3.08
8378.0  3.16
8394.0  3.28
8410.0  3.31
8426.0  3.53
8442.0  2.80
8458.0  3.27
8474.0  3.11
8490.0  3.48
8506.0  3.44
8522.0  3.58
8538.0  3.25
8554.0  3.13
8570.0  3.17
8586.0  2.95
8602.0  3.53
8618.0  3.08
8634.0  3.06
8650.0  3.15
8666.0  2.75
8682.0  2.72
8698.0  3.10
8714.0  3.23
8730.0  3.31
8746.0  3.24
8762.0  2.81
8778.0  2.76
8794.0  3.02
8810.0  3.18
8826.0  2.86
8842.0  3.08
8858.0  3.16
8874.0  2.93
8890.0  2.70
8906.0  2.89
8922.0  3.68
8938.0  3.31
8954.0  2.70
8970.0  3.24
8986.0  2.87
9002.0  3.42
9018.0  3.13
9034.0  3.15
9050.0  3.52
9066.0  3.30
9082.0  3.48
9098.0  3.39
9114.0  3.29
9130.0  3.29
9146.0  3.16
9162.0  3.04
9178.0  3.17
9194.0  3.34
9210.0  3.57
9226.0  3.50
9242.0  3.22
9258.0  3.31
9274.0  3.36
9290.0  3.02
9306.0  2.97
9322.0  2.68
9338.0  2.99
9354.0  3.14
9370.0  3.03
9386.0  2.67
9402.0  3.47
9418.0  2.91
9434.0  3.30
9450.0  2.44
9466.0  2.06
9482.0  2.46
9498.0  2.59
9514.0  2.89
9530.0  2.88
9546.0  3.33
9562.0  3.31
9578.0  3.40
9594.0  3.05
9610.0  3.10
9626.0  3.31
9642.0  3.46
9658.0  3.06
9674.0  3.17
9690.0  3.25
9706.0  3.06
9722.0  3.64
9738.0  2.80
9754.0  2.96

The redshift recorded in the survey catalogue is 0.606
